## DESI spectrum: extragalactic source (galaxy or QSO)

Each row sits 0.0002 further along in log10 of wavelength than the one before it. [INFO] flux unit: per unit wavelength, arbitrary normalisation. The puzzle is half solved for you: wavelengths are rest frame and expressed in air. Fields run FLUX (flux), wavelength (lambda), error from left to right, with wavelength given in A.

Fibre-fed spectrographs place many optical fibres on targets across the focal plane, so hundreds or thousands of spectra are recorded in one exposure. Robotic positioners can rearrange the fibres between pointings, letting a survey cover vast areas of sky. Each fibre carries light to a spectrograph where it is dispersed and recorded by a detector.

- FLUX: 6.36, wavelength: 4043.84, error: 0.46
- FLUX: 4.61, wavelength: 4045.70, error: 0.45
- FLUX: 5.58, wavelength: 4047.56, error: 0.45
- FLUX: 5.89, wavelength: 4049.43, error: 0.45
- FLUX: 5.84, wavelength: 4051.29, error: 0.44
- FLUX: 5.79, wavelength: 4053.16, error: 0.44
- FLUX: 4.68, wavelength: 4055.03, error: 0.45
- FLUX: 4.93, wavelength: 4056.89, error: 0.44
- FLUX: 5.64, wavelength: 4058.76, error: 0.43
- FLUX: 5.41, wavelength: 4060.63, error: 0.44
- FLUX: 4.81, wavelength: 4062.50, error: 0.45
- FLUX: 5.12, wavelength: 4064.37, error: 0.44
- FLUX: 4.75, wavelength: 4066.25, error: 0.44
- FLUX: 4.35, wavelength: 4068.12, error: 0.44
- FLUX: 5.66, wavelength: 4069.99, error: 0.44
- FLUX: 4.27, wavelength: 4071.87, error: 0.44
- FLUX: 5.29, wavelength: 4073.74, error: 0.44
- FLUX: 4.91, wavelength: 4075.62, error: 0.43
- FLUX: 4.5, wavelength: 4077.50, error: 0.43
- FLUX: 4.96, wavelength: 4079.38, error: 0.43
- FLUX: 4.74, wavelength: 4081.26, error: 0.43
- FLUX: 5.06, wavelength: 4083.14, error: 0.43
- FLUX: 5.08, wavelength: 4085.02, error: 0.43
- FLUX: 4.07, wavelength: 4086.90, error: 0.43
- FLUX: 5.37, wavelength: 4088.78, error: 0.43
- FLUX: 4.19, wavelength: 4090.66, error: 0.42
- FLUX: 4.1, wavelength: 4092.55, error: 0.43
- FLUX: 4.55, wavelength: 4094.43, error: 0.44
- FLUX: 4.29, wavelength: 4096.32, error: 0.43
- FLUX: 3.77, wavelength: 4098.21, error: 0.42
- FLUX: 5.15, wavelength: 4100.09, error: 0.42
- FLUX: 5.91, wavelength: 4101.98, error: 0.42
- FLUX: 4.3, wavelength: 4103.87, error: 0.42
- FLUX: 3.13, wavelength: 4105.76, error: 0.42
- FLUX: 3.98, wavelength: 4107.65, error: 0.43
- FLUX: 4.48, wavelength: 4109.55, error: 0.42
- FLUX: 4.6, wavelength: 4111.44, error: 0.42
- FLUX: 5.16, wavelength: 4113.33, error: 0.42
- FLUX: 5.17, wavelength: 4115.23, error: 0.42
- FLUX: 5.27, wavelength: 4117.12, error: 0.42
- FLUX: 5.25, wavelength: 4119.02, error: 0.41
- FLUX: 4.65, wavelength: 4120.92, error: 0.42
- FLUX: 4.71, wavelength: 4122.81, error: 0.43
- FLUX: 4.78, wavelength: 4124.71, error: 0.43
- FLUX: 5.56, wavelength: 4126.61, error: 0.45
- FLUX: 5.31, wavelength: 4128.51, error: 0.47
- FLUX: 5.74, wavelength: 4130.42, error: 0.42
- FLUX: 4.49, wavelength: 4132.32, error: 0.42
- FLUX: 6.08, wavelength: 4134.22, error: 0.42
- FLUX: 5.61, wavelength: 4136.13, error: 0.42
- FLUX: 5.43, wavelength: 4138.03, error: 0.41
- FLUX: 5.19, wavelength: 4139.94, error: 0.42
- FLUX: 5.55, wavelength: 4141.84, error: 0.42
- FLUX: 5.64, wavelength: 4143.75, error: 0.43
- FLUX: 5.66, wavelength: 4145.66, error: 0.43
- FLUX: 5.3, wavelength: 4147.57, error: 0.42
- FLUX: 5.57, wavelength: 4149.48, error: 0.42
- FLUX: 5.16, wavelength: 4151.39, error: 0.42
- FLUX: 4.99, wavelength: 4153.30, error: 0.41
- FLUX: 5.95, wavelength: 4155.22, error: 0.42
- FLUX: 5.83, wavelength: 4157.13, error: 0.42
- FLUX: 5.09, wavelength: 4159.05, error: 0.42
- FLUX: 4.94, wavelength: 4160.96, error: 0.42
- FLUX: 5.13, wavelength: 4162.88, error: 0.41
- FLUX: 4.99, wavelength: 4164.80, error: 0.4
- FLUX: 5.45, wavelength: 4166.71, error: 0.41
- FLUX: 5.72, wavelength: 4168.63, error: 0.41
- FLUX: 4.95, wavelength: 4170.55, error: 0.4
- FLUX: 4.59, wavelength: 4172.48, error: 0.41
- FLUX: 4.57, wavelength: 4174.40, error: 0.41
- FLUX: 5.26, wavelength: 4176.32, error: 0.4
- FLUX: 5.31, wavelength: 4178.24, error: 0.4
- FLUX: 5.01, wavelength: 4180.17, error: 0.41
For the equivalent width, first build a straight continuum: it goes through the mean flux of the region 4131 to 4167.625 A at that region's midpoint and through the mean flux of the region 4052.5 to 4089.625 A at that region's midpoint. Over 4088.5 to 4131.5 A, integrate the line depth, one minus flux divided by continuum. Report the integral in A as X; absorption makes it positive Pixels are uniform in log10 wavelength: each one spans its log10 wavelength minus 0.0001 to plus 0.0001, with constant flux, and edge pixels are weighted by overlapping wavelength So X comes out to 3.5 A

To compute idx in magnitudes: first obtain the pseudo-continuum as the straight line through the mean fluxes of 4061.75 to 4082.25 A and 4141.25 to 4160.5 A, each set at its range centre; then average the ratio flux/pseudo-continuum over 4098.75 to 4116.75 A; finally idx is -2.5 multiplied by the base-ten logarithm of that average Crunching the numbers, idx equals 0.10 mag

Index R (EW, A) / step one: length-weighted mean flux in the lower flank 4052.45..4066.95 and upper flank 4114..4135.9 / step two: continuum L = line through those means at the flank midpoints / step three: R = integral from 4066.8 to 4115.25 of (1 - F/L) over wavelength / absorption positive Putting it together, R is 4.86 A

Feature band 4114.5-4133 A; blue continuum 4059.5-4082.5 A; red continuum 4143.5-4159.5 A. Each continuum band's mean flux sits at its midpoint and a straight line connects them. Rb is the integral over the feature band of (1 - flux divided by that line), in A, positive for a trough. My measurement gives 0.6 A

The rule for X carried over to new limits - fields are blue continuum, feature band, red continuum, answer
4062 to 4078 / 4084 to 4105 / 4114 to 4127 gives 1.4 A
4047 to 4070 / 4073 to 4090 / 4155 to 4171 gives 1.3 A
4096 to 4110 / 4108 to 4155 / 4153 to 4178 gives -4.6 A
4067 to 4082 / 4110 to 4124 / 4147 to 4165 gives 0.4 A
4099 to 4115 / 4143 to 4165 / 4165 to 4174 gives -1.6 A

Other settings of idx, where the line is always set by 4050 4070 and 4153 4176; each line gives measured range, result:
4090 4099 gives 0.23 mag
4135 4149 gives -0.06 mag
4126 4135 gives -0.05 mag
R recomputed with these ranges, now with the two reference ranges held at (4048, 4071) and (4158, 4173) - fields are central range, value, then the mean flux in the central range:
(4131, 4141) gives -0.4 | 5.38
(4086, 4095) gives 1.3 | 4.46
